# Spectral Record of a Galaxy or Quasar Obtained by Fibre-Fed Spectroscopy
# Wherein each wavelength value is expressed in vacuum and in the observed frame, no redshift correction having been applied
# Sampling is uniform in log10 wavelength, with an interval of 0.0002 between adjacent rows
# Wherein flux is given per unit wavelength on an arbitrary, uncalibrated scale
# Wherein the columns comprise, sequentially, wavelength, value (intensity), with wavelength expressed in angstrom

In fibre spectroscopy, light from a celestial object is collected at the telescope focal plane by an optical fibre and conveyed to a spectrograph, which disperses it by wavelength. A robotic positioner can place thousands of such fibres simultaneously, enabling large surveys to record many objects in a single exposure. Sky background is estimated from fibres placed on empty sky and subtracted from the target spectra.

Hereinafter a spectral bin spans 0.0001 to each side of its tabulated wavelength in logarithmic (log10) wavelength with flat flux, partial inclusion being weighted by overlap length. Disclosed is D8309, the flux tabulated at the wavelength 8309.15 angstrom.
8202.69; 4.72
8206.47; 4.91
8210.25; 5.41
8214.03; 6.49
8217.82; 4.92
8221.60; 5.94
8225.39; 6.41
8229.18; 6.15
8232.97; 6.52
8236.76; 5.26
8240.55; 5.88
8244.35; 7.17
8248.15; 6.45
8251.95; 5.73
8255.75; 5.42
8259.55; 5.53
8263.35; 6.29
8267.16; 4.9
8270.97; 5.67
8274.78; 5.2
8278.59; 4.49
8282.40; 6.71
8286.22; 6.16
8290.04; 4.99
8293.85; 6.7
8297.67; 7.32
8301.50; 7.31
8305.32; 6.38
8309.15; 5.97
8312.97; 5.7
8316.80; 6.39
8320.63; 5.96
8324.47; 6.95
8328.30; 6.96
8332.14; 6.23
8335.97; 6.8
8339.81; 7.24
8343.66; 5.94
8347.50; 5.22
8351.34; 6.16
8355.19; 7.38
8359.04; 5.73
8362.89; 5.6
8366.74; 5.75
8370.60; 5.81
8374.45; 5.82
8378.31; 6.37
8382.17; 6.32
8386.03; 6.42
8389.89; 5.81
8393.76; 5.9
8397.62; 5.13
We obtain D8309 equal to 5.97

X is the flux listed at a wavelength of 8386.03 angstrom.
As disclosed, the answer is 6.42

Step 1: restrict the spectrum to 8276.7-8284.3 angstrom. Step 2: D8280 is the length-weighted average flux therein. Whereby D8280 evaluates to 5.6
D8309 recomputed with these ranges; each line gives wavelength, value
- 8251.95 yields 5.73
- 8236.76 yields 5.26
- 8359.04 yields 5.73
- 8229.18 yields 6.15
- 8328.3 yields 6.96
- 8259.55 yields 5.53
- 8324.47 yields 6.95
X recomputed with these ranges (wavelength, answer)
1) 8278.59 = 4.49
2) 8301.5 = 7.31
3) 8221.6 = 5.94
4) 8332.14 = 6.23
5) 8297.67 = 7.32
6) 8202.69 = 4.72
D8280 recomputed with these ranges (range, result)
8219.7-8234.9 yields 6.25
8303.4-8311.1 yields 6.18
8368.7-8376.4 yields 5.82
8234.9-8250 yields 6.19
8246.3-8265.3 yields 5.88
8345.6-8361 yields 6.12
